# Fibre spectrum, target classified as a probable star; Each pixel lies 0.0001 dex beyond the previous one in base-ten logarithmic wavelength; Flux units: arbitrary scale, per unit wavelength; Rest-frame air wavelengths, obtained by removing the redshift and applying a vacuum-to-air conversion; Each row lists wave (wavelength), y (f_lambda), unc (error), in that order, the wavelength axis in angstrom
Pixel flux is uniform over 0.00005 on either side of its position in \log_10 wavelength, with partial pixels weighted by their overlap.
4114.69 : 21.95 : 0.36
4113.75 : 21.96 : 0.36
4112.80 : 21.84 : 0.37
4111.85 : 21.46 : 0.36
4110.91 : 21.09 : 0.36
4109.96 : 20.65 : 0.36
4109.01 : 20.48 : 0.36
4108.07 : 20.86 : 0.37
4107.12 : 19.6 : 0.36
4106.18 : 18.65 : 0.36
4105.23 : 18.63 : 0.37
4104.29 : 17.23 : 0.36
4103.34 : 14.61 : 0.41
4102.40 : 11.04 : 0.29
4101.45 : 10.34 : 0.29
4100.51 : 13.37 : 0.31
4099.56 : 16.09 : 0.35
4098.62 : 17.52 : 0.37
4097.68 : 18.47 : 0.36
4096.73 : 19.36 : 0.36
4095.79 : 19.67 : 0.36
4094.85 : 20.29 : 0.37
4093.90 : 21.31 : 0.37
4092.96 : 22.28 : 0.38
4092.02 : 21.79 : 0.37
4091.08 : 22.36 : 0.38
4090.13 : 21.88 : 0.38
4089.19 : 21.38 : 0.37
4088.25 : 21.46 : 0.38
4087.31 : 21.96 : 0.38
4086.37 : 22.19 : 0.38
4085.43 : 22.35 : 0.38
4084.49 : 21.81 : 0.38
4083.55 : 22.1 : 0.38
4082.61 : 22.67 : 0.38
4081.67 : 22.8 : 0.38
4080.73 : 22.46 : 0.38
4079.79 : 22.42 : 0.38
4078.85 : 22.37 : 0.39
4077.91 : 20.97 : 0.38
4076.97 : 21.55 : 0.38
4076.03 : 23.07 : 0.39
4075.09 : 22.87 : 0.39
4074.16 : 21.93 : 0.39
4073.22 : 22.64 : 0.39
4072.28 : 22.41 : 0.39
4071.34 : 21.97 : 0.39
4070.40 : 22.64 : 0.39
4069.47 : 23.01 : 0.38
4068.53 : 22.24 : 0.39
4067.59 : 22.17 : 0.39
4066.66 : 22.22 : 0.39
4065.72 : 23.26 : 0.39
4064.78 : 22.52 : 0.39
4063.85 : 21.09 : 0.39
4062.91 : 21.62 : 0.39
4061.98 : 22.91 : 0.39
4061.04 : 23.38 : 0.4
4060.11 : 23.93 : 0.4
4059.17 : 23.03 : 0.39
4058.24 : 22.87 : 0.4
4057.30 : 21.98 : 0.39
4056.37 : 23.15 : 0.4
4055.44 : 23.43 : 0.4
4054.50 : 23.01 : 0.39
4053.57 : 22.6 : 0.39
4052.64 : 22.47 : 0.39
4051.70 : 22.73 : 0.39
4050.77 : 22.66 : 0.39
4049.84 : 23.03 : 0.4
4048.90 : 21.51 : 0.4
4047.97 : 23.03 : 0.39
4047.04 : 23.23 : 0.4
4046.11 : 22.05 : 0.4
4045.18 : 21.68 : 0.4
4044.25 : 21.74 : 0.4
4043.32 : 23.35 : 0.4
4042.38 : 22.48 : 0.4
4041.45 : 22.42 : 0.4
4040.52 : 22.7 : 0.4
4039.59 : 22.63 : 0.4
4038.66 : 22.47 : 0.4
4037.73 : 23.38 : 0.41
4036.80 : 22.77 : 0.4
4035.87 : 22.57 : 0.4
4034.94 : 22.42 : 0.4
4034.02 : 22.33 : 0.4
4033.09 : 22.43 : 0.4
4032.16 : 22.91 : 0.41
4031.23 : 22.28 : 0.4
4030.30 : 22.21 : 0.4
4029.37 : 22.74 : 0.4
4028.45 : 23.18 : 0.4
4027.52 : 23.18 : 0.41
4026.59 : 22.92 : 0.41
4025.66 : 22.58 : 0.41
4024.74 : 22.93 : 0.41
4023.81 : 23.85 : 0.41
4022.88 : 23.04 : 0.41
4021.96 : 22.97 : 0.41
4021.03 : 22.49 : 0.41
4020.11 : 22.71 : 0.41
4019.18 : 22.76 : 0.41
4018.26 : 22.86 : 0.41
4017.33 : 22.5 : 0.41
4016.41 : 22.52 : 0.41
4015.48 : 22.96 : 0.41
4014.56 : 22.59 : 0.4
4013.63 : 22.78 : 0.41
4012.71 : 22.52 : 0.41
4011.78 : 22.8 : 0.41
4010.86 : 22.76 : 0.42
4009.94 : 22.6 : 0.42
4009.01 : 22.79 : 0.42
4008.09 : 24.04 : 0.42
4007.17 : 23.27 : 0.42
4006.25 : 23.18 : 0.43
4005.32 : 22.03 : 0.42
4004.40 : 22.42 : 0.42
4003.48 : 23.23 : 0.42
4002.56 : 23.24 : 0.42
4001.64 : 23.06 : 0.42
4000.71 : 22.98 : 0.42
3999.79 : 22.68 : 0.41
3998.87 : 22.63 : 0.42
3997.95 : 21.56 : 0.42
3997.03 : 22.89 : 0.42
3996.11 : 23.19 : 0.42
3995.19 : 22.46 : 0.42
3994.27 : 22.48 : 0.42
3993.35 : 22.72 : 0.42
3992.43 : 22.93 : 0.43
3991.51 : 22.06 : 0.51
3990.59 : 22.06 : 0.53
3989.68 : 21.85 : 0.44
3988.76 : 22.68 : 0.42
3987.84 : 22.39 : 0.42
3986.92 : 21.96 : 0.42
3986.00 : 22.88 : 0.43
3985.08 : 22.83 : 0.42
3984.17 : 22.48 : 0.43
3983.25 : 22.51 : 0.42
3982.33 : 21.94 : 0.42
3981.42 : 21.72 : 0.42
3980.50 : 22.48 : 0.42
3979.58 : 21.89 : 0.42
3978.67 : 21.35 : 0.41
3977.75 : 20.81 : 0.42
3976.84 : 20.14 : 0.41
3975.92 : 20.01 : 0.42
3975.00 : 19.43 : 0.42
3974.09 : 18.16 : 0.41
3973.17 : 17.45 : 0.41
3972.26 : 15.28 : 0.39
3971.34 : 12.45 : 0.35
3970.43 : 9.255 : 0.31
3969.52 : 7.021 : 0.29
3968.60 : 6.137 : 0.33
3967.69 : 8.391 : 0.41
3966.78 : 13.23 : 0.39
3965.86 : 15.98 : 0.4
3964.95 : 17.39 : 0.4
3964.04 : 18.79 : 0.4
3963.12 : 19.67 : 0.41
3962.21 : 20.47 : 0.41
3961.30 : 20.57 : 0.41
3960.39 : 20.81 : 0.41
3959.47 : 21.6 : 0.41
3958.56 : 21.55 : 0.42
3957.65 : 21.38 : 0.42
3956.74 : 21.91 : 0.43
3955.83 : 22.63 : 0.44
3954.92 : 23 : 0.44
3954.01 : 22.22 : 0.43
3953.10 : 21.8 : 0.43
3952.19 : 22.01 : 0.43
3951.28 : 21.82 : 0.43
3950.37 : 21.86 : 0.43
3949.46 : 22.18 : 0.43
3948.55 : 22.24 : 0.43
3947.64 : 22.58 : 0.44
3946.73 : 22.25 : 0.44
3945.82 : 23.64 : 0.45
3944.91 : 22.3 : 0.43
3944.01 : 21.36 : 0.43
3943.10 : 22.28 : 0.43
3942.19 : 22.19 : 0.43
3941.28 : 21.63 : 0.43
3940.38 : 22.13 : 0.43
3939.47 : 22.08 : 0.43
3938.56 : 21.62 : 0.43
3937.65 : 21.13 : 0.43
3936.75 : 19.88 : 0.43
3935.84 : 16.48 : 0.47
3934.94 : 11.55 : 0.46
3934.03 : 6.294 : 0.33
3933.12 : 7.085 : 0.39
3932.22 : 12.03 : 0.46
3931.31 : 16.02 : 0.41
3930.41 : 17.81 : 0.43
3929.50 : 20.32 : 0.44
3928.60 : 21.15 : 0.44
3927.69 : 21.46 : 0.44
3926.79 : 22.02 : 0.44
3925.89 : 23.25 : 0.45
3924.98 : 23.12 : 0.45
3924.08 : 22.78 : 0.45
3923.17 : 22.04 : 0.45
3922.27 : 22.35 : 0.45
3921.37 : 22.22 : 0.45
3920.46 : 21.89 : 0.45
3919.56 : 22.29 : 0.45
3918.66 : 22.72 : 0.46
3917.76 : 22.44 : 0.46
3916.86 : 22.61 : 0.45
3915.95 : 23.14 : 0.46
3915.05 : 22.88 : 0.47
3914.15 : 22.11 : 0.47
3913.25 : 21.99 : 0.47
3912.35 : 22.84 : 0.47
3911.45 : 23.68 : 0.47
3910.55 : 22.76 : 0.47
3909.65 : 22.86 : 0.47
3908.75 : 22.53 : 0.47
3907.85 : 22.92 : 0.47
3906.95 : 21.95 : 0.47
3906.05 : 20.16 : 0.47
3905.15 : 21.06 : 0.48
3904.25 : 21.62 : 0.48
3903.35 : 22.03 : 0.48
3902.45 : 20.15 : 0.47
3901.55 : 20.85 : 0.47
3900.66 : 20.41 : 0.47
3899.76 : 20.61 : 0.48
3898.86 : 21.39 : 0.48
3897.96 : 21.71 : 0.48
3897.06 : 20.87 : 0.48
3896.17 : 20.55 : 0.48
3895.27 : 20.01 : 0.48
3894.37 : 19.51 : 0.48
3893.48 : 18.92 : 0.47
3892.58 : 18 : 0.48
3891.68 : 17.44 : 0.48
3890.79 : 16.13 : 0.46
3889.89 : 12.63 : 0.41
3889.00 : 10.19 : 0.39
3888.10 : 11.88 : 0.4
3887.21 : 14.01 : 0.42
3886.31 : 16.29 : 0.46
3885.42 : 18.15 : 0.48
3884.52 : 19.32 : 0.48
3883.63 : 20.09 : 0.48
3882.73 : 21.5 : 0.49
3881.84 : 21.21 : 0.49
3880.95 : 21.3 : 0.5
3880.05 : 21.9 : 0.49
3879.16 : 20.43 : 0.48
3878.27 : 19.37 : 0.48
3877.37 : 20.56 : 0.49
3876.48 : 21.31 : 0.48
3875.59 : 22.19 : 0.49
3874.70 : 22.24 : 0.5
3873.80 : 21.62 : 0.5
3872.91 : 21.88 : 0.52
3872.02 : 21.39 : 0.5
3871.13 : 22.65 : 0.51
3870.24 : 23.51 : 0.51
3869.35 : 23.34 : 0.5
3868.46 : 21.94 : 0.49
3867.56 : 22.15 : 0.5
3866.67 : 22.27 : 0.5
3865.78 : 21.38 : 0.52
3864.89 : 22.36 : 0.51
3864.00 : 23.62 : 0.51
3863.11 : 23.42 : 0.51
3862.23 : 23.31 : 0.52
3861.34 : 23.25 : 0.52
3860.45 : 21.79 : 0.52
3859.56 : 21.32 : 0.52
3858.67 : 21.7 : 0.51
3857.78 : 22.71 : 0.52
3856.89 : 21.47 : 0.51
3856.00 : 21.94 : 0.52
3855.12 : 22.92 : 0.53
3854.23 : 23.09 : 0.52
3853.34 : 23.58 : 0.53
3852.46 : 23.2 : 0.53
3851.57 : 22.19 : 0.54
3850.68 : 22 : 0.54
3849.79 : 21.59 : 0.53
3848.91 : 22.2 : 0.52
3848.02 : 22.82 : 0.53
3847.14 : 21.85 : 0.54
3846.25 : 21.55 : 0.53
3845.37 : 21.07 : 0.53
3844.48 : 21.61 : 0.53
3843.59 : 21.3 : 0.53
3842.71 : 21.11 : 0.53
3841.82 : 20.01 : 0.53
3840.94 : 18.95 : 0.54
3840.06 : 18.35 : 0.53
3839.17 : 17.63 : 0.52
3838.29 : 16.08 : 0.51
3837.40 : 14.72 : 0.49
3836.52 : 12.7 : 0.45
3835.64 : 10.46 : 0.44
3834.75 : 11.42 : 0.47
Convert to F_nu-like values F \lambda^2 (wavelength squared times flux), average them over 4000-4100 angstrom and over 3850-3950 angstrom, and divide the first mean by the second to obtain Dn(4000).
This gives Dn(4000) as 1.16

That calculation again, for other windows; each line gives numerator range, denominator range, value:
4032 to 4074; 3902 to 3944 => 1.17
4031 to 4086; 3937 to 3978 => 1.22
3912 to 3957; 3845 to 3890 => 1.02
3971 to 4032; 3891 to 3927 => 1.07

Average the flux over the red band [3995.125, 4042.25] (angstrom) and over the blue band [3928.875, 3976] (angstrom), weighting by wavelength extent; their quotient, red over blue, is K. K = 1.23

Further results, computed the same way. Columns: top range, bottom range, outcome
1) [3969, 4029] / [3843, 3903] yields 1.04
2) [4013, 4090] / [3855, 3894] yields 1.11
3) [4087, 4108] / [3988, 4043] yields 0.82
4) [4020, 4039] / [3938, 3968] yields 1.09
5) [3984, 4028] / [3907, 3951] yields 1.09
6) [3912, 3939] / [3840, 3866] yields 0.90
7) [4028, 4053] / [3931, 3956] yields 1.14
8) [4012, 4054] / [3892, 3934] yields 1.09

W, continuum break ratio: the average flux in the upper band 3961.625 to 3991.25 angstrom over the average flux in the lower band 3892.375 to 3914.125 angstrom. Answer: 0.87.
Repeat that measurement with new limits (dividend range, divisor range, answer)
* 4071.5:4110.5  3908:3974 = 1.03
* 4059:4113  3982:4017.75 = 0.92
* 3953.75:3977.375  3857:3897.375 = 0.86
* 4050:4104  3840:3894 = 1.03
